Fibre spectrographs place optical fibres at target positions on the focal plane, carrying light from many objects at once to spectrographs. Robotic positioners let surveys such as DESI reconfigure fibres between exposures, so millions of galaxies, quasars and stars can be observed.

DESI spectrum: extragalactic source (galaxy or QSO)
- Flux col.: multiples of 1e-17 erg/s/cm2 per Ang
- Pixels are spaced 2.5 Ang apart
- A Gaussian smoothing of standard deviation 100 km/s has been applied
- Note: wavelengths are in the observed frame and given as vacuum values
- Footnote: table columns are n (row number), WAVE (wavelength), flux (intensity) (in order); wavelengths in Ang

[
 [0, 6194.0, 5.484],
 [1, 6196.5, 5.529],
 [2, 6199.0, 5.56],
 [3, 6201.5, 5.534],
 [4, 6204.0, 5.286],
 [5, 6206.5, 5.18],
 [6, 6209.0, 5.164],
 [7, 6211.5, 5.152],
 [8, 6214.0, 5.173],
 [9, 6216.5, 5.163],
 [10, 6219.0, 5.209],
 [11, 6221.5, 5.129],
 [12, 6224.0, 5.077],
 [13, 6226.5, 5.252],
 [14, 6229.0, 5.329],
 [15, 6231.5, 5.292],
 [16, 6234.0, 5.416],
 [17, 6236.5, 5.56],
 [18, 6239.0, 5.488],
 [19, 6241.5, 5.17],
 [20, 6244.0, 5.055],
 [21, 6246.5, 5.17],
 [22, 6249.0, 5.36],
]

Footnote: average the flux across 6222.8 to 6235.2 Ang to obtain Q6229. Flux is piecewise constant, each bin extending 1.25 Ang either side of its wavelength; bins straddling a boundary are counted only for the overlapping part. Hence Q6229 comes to 5.27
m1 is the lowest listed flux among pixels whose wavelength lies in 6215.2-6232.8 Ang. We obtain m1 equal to 5.077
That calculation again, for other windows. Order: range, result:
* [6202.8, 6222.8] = 5.129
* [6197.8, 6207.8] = 5.18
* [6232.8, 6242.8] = 5.17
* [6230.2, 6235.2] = 5.292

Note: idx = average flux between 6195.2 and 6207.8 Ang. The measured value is 5.42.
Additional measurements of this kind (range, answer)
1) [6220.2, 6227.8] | 5.15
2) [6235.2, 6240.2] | 5.52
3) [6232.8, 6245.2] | 5.34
